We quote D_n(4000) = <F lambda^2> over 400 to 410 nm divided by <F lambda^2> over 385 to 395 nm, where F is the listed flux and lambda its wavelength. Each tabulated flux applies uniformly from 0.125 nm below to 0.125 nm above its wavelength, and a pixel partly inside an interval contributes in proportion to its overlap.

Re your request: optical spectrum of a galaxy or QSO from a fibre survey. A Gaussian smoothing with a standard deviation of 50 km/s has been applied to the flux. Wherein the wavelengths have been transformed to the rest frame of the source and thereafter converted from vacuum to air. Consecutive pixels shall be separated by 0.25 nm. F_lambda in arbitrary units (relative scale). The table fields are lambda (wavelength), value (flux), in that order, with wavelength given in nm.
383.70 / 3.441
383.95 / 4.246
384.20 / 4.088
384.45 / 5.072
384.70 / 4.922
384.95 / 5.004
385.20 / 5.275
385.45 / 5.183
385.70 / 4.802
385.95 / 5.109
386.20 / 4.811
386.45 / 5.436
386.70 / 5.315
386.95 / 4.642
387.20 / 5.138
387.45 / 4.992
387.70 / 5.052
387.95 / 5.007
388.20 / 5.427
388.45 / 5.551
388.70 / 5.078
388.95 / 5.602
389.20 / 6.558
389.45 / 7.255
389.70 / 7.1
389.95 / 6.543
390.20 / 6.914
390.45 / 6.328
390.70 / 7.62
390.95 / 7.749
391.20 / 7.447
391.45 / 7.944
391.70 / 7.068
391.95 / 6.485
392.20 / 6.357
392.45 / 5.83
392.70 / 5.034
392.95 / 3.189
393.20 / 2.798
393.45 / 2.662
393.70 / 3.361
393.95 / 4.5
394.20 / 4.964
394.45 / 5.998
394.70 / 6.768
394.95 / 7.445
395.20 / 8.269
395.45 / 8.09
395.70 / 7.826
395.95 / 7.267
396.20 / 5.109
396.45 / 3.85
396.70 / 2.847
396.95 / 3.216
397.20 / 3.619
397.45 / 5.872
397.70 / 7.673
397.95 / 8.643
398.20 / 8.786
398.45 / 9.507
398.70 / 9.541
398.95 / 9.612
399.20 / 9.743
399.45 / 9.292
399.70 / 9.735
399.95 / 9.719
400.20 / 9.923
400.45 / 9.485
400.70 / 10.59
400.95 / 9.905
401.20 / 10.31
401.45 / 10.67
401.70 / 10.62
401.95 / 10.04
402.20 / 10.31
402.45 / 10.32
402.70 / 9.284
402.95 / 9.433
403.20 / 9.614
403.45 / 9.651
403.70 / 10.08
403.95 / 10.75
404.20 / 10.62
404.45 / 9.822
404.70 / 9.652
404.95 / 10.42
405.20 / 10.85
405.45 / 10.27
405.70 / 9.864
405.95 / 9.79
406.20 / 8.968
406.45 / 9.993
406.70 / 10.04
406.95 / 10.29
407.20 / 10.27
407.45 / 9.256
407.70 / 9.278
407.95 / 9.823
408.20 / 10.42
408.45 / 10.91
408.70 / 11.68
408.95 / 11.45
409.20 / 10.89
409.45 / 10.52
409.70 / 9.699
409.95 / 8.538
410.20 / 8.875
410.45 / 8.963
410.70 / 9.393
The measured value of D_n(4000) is 1.9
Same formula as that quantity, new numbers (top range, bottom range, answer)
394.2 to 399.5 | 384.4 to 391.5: 1.26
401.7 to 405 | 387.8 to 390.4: 1.76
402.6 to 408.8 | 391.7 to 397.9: 1.94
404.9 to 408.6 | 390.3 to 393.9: 1.90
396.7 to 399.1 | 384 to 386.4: 1.56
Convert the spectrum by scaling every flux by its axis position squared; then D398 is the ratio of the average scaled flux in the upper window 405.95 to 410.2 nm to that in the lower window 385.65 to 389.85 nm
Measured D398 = 2.04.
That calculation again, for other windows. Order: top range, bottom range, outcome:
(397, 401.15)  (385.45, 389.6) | 1.74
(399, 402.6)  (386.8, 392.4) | 1.70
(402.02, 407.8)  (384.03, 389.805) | 2.05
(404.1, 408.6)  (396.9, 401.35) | 1.19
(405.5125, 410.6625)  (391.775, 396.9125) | 1.97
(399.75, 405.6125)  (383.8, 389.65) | 2.10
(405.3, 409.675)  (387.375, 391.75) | 1.74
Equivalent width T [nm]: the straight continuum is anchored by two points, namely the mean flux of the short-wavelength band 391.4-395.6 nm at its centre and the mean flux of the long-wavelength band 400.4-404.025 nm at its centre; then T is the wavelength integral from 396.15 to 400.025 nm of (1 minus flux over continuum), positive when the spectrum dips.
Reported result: 0.39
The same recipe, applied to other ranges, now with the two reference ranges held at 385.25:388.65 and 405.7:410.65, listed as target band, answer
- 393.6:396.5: 0.32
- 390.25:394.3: 0.42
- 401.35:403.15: -0.31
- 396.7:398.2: 0.35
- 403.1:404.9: -0.21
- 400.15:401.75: -0.36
